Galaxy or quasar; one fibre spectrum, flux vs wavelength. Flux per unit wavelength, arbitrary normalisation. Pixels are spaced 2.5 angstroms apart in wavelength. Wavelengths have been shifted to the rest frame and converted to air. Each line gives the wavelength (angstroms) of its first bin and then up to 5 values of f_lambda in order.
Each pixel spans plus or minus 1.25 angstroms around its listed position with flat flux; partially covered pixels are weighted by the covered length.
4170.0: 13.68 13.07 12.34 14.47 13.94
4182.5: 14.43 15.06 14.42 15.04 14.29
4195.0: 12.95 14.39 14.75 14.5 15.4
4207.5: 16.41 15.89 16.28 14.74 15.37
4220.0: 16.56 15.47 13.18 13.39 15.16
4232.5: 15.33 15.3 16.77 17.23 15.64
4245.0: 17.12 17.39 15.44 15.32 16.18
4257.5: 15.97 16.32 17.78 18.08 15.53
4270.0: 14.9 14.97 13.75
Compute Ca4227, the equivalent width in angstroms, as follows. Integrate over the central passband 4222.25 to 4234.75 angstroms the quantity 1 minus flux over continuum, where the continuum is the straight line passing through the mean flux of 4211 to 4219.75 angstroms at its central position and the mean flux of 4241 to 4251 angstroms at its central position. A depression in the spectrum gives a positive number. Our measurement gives 1.2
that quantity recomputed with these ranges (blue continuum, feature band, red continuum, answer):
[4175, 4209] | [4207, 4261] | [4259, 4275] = -1.20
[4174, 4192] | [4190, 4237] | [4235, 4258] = 0.75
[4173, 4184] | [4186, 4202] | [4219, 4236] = -0.23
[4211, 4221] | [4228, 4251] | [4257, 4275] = -0.27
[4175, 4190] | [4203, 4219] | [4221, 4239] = -0.99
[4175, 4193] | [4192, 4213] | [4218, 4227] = -0.43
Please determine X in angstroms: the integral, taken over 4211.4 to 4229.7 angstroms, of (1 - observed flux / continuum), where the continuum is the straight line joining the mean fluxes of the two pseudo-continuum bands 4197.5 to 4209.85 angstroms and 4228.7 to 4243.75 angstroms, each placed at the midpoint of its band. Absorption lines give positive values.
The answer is 0.7 angstroms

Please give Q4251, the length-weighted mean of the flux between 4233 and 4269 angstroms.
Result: 16.4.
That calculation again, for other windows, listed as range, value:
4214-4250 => 15.6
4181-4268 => 15.5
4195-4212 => 15.1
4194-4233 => 15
